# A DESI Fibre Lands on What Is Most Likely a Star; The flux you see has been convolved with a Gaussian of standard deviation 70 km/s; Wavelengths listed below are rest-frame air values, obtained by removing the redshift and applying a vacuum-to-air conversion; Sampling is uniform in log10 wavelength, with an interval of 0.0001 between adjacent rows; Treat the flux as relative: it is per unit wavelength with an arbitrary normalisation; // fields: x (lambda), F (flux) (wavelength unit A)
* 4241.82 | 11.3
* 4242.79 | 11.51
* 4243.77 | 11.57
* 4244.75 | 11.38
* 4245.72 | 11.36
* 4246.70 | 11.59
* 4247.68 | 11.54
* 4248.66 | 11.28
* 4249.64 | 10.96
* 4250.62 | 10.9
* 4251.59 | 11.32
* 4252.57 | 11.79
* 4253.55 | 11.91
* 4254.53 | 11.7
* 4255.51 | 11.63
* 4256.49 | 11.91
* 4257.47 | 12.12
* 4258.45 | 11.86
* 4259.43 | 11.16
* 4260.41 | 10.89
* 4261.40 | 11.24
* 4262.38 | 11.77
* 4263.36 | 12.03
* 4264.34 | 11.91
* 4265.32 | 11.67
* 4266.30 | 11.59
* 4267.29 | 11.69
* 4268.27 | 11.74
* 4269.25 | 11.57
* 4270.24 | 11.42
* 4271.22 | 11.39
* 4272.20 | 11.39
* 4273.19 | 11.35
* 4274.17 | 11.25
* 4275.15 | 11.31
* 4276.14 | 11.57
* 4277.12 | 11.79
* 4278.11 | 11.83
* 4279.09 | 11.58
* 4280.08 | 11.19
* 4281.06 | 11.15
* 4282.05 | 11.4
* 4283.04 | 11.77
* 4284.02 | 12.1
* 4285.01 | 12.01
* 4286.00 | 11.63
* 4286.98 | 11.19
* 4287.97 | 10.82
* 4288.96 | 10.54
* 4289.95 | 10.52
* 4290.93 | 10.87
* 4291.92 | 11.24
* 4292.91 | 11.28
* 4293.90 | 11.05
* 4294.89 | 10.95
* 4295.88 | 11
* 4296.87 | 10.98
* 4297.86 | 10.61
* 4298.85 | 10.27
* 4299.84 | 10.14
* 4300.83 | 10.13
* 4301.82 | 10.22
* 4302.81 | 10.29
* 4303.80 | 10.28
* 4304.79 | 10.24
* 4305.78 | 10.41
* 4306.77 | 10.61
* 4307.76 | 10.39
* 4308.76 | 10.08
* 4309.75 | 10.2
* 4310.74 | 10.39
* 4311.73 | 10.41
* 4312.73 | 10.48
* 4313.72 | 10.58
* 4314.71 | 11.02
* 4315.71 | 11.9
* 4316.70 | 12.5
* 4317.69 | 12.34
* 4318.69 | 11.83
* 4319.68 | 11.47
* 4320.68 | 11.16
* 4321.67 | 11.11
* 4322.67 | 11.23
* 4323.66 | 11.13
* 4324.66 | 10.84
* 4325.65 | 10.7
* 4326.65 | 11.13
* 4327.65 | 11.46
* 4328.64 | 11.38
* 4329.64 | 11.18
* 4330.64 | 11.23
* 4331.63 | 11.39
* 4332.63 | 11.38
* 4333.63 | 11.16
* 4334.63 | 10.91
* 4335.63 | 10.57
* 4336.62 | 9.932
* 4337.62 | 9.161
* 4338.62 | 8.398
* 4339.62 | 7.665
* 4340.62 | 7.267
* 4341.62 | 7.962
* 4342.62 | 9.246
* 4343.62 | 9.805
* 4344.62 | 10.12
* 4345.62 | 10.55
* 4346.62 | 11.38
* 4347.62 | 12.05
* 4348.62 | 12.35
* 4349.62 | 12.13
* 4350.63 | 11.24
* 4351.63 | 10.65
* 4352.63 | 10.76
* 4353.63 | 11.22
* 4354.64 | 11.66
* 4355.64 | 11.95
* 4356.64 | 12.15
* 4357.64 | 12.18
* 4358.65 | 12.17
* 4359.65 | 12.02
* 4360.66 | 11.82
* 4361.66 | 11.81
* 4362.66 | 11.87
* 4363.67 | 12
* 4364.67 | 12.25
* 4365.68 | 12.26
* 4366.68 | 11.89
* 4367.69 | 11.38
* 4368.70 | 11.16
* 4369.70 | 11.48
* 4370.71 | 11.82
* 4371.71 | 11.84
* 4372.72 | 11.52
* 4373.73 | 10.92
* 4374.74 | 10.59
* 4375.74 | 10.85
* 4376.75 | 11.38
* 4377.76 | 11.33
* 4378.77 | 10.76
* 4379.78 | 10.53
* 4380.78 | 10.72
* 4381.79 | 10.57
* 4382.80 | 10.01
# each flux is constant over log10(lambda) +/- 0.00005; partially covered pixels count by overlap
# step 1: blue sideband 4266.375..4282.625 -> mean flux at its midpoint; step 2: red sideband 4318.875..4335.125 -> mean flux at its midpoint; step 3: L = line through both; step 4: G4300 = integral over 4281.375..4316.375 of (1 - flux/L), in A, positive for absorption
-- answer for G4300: 1.7 A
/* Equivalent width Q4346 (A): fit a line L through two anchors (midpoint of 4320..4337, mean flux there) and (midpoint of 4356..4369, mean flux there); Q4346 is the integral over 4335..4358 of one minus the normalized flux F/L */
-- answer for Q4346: 2.2 A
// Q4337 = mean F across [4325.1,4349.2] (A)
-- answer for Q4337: 10.4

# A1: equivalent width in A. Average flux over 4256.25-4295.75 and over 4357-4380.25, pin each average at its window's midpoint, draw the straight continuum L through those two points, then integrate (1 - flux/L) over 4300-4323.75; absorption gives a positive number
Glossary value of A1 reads 1.3 A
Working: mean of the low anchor 11.4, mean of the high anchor 11.6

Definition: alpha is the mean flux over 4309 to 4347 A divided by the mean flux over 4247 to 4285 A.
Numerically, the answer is 0.92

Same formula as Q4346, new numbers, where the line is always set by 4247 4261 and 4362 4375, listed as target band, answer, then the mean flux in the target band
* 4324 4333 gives 0.3 A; 11.2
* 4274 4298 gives 0.5 A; 11.3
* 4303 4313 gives 1.0 A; 10.3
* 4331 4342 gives 1.8 A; 9.66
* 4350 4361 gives 0.0 A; 11.6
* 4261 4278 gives -0.1 A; 11.6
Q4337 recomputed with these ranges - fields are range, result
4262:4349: 10.9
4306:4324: 11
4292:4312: 10.5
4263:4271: 11.7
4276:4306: 11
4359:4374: 11.8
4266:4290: 11.4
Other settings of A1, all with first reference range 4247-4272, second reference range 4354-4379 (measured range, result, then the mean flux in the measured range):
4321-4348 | 2.9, 10.4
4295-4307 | 1.2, 10.4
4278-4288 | 0.0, 11.5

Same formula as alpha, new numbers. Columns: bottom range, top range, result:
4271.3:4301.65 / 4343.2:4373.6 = 1.04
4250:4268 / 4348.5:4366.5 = 1.02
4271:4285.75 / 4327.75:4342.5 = 0.87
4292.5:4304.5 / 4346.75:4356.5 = 1.09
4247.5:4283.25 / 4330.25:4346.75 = 0.85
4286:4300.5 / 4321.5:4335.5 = 1.03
